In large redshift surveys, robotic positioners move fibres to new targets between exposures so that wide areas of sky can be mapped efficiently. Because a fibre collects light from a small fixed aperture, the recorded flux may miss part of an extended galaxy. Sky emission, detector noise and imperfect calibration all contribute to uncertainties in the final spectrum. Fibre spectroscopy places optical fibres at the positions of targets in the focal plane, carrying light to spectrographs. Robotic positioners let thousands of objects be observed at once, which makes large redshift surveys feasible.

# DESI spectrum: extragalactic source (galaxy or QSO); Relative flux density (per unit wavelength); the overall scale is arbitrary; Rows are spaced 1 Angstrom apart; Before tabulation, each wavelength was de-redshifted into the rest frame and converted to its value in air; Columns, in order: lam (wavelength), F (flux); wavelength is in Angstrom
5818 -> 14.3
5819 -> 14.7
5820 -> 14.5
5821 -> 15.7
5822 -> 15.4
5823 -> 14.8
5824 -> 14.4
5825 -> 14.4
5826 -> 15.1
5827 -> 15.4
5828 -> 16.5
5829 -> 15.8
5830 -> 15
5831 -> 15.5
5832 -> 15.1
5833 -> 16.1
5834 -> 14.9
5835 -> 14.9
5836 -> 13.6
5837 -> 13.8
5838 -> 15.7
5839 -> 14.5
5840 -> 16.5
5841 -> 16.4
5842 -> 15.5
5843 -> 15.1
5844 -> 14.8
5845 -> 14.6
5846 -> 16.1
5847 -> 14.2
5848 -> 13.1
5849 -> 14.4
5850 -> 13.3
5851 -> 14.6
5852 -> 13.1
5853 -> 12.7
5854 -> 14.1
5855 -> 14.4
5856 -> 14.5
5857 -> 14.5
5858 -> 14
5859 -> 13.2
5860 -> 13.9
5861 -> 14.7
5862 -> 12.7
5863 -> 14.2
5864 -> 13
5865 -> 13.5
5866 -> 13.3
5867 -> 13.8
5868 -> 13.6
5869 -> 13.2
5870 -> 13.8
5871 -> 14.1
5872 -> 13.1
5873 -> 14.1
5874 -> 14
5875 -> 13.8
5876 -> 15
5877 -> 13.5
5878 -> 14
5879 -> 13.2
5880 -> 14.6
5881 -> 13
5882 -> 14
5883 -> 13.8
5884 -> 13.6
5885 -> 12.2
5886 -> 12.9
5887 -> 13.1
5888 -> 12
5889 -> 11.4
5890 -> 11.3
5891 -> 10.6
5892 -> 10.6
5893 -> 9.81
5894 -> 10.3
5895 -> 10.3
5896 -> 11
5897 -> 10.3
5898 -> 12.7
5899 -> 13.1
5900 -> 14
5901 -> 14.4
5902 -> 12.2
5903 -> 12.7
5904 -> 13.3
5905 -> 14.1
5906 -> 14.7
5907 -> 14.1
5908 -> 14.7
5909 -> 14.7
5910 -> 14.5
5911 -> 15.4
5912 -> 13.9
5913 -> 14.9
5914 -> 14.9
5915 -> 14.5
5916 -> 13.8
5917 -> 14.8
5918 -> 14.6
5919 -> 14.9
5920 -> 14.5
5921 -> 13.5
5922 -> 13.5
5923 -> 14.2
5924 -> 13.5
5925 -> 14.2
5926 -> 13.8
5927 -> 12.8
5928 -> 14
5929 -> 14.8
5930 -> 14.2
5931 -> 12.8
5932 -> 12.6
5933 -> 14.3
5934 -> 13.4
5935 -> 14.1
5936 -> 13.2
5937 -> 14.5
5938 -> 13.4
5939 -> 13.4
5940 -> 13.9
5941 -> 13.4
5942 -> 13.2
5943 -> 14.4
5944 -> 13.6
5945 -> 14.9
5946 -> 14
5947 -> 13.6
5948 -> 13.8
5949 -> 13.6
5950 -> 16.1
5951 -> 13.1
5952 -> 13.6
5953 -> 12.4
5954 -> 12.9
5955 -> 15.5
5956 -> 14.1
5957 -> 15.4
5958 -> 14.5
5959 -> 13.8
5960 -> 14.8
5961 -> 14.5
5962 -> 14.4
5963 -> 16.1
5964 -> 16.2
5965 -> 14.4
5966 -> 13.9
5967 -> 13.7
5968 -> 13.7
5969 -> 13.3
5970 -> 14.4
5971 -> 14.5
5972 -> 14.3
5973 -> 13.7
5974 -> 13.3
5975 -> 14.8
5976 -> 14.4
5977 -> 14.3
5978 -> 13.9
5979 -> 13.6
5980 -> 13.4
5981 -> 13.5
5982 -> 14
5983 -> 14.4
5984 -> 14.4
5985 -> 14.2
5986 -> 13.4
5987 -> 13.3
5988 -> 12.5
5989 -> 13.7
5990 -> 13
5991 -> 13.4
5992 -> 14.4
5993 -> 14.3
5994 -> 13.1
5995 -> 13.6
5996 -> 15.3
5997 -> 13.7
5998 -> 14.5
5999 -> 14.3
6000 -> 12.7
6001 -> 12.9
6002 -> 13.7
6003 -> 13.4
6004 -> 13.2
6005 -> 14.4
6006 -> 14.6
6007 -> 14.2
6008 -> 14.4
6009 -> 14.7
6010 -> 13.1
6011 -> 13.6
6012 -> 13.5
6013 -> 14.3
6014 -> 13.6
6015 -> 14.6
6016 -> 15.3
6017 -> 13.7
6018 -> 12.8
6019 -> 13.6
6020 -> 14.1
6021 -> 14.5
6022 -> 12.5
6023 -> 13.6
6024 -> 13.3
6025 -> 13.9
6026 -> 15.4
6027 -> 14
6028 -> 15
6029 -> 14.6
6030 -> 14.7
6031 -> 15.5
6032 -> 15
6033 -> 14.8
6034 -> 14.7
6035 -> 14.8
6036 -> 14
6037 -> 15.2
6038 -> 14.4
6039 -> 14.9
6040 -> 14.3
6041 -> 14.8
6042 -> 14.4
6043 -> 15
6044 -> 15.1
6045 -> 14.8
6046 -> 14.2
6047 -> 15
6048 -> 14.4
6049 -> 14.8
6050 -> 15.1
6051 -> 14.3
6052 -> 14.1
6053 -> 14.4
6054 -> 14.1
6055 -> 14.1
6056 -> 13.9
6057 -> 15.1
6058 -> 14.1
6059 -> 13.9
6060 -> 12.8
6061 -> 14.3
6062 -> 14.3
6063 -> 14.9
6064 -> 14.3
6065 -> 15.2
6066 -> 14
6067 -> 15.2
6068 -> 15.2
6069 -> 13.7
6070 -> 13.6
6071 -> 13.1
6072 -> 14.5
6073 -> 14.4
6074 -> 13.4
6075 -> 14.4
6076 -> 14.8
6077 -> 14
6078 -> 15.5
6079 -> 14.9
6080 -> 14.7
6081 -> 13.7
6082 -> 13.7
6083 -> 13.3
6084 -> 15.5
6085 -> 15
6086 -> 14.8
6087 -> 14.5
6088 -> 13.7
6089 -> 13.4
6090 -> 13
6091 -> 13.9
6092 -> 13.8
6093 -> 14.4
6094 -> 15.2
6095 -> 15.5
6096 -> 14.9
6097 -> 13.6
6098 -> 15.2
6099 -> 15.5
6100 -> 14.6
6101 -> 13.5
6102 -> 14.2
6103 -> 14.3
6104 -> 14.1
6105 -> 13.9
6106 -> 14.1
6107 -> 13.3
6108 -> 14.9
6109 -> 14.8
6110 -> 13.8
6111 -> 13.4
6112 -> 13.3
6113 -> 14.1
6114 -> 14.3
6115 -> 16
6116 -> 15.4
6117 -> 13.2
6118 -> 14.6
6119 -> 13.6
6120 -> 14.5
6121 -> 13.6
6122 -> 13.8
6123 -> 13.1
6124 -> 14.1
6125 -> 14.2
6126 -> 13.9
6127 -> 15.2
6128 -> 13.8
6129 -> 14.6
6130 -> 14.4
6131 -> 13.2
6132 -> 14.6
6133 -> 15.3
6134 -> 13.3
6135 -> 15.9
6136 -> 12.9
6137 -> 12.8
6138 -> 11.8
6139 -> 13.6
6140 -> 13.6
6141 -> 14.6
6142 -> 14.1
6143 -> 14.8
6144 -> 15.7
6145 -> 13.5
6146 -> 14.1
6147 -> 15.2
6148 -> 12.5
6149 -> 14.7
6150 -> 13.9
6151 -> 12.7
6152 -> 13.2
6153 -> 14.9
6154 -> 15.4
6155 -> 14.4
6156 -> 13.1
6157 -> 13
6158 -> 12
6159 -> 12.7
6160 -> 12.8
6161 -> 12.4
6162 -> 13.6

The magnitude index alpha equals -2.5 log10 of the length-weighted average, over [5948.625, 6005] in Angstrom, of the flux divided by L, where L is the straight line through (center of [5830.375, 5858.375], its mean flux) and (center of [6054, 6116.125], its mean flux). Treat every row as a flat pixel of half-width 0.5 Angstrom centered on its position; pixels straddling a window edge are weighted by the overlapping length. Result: 0.04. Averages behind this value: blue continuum 14.6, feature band 14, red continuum 14.3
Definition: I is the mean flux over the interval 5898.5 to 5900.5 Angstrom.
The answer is 13.6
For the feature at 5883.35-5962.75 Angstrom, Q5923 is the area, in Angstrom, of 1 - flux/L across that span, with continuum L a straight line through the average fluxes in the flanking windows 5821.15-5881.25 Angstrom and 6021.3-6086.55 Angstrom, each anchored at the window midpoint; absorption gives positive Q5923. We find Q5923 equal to 4.8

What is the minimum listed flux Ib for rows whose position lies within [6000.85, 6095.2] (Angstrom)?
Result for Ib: 12.5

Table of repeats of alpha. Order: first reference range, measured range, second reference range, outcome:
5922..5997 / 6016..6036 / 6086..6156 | -0.02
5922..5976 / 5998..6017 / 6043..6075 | 0.02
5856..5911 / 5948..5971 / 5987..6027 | -0.05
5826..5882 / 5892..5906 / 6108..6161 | 0.17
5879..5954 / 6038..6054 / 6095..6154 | -0.06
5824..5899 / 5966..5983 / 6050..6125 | 0.00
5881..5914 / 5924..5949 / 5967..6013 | -0.04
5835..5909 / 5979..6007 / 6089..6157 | 0.00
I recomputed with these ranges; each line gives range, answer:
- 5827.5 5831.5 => 15.7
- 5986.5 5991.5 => 13.2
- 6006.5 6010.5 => 14.1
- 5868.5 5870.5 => 13.5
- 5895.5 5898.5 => 11.3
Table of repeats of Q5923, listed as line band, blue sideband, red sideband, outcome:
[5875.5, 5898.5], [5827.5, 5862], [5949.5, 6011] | 3.4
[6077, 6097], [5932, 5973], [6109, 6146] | -0.4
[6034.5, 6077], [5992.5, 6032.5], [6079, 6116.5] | -0.7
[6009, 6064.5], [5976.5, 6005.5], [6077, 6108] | -1.3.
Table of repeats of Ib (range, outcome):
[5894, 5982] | 10.3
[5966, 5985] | 13.3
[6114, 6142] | 11.8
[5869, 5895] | 9.81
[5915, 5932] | 12.6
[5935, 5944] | 13.2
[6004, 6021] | 12.8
